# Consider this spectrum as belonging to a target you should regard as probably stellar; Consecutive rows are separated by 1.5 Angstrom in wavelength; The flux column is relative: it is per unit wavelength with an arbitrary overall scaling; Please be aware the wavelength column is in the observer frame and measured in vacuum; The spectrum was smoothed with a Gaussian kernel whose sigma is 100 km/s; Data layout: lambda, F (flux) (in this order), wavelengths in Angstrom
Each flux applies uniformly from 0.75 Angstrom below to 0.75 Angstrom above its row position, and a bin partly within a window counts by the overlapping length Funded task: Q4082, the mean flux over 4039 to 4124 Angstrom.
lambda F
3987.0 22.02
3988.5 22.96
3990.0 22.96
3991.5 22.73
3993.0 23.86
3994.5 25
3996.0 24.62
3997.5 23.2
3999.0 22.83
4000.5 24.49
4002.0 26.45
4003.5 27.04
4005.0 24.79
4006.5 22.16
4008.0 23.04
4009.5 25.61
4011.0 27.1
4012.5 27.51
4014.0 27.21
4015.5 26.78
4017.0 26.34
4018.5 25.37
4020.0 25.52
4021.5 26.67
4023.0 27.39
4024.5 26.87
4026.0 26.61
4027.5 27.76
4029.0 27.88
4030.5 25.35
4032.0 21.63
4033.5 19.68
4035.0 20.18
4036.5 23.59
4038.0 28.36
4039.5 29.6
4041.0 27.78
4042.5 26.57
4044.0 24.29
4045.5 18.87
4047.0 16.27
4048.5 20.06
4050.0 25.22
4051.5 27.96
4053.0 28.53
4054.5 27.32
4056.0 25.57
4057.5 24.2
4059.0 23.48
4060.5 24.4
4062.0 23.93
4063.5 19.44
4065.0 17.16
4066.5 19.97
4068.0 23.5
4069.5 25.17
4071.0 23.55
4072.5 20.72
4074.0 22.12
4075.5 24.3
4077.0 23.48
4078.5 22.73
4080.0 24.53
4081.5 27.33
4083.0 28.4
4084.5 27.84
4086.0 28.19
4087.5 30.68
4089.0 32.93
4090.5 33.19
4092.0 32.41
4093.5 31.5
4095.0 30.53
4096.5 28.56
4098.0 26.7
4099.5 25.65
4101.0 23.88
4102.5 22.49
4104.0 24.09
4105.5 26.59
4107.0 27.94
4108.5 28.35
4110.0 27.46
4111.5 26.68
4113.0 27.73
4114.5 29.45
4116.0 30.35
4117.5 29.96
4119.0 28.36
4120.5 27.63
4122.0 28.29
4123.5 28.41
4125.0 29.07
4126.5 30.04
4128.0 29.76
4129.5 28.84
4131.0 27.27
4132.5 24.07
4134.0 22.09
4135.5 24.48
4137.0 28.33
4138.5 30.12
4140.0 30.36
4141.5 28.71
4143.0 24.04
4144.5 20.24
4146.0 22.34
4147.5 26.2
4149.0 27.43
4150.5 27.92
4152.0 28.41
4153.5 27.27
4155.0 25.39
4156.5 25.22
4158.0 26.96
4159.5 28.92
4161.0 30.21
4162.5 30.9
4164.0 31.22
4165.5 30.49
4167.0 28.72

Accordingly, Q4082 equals 26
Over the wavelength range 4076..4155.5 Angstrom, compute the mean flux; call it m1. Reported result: 27.4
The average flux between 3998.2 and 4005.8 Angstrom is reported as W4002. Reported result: 25.1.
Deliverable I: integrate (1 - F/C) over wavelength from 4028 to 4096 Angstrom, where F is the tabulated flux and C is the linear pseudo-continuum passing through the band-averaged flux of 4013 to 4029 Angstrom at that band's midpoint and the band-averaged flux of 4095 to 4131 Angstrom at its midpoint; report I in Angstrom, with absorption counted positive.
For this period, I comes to 5.1 Angstrom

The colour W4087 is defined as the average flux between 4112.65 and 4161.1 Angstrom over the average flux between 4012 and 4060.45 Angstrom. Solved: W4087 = 1.1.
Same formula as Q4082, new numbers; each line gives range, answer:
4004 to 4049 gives 24.9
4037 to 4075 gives 23.8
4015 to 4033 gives 26.1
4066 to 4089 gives 25.2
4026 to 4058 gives 24.7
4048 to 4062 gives 25.2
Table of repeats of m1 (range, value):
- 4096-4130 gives 27.6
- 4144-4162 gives 26.5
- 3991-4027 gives 25.4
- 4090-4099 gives 30.3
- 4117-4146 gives 27.2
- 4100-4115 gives 26.4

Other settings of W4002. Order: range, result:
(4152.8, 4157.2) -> 26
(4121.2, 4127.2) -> 28.9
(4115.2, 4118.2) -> 30.1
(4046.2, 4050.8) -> 20.6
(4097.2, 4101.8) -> 25.4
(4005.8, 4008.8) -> 22.7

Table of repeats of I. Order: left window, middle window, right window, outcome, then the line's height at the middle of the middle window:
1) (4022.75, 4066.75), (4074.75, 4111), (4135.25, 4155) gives -3.04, 25.4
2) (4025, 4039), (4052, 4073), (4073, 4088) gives 1.60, 25.4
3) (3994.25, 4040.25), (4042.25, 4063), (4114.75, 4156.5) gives 1.60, 25.9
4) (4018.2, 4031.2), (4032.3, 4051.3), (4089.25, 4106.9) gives 2.46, 26.9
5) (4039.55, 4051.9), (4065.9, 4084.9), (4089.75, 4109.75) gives 1.36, 25.9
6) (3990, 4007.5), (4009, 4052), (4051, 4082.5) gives -2.04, 24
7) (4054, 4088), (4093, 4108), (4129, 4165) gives -0.88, 25.3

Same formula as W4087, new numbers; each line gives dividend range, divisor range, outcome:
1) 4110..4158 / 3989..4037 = 1.09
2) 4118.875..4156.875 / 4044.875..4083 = 1.16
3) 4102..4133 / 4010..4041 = 1.07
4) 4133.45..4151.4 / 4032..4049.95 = 1.12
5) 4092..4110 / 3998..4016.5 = 1.07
